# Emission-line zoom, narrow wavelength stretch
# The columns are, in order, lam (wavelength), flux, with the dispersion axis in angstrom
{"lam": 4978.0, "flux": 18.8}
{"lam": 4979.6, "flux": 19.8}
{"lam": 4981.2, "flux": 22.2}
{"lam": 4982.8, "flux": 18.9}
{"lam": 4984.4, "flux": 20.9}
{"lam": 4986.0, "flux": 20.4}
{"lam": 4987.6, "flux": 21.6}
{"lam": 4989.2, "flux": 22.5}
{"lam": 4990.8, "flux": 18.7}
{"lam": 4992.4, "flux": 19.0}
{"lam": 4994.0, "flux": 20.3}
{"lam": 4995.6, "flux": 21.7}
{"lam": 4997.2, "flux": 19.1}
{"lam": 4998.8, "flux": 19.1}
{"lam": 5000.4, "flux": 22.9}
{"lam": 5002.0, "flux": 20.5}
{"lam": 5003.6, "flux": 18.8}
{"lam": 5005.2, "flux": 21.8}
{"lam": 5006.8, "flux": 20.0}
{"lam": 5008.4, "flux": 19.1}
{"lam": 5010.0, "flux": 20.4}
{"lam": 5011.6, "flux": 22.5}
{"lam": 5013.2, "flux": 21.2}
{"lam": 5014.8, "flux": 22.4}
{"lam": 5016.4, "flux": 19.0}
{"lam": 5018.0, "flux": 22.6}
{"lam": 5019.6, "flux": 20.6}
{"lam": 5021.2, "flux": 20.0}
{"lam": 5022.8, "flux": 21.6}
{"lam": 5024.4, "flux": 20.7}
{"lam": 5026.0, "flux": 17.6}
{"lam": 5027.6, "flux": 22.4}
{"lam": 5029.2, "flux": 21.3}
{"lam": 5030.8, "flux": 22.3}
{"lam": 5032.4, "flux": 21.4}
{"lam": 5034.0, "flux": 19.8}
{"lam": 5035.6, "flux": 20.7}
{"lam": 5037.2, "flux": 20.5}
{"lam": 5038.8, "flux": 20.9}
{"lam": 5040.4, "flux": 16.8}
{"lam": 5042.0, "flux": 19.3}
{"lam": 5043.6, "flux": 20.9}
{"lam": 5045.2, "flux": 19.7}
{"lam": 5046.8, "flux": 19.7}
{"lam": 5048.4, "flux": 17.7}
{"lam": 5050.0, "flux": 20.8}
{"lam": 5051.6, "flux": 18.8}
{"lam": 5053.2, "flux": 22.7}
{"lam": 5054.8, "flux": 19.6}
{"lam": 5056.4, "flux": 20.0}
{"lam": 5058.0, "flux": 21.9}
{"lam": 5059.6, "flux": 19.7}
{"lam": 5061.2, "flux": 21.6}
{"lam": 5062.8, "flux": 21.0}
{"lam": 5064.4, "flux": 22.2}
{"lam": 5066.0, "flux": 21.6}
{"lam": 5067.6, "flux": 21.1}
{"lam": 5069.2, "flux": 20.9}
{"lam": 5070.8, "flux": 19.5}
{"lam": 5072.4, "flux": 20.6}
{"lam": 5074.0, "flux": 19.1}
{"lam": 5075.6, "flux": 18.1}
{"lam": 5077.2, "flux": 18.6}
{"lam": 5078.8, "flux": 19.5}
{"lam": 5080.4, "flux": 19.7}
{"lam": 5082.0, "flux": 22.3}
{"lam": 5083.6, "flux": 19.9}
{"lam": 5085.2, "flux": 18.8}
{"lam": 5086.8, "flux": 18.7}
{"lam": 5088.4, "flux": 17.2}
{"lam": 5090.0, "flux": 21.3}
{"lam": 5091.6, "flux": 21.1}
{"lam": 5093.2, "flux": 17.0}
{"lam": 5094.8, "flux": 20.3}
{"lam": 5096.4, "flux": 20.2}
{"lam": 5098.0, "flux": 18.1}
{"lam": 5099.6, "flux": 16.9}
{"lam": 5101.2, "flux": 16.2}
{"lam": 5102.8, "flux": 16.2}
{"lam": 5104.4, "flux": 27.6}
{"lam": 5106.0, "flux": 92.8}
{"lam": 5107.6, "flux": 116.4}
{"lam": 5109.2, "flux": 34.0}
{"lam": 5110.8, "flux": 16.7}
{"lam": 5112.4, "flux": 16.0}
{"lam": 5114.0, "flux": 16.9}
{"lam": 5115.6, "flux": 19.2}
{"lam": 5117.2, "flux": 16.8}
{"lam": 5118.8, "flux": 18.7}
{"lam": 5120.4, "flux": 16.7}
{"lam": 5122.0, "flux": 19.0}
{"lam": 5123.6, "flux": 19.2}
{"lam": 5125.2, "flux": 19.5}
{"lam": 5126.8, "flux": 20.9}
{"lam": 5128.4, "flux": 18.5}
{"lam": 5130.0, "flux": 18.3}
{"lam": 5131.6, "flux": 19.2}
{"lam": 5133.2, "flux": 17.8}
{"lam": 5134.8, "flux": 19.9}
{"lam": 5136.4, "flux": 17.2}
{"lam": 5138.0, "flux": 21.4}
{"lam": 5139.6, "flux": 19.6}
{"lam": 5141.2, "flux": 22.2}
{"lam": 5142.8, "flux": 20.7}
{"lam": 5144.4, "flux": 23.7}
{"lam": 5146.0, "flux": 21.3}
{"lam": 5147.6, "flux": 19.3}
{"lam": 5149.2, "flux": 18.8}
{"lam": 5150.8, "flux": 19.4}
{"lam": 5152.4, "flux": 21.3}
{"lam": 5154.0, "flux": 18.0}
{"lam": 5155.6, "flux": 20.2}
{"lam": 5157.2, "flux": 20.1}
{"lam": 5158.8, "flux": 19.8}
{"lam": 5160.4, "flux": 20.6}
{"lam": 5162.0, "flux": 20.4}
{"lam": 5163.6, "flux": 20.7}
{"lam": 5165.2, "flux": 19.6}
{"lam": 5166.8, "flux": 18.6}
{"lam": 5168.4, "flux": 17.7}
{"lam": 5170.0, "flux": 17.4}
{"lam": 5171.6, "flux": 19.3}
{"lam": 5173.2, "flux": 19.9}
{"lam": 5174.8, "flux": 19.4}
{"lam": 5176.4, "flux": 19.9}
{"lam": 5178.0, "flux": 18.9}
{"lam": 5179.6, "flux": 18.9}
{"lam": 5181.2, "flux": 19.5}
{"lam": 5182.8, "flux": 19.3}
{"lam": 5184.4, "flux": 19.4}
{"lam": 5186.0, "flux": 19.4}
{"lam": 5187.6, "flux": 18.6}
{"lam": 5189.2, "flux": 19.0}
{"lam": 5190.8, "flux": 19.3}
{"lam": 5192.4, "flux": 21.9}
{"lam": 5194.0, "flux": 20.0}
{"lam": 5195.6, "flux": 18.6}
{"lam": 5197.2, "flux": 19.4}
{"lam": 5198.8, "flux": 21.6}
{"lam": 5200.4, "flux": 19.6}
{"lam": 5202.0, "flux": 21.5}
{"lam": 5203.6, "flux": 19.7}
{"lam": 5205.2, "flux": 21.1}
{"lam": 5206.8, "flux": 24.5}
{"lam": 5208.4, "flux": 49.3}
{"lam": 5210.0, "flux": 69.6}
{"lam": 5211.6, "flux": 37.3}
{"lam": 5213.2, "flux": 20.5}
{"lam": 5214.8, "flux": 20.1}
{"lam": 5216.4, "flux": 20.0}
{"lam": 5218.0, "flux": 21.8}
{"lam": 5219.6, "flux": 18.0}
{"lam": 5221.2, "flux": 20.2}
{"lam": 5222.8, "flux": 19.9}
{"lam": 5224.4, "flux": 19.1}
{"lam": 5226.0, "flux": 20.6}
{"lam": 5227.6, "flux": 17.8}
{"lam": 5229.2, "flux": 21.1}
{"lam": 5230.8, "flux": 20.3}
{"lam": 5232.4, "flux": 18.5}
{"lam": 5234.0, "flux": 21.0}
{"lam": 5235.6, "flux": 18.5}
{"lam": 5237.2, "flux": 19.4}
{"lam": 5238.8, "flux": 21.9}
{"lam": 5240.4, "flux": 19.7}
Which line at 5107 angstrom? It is Hbeta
